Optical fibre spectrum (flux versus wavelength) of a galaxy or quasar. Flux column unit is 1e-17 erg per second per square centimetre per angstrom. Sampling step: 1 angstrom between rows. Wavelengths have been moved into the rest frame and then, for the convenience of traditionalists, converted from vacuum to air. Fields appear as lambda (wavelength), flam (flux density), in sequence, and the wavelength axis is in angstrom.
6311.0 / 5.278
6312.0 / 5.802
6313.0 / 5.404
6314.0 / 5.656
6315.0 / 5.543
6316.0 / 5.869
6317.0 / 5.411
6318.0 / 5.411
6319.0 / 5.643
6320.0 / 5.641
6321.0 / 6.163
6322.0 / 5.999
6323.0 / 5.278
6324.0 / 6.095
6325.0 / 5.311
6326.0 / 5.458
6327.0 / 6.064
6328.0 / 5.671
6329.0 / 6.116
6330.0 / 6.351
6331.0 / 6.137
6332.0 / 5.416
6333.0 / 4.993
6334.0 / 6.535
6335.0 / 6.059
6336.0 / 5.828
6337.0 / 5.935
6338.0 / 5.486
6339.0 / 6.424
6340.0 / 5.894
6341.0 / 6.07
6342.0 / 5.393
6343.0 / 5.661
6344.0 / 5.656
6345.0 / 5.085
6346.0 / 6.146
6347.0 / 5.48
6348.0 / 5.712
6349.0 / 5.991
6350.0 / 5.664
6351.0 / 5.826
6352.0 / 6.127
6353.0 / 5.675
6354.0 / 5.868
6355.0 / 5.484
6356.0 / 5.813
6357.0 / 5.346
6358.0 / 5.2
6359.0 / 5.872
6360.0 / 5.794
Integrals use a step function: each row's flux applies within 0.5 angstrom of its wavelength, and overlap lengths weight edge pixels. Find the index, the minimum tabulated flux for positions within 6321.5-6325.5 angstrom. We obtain 5.278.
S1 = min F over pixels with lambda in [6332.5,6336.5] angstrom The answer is 4.993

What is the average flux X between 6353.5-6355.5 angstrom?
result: 5.68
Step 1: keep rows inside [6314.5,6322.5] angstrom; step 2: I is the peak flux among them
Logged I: 6.163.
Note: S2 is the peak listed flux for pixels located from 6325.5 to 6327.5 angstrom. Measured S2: 6.064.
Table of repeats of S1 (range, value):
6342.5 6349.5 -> 5.085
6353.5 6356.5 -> 5.484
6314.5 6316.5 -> 5.543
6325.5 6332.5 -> 5.416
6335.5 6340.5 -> 5.486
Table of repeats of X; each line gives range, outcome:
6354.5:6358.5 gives 5.46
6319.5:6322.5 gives 5.93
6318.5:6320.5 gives 5.64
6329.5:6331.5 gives 6.24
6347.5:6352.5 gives 5.86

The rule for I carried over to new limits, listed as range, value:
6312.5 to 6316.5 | 5.869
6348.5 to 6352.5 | 6.127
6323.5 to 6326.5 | 6.095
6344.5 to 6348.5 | 6.146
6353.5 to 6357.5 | 5.868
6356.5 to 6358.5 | 5.346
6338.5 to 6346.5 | 6.424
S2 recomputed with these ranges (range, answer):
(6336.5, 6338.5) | 5.935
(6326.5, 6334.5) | 6.535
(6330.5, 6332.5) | 6.137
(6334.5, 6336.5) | 6.059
